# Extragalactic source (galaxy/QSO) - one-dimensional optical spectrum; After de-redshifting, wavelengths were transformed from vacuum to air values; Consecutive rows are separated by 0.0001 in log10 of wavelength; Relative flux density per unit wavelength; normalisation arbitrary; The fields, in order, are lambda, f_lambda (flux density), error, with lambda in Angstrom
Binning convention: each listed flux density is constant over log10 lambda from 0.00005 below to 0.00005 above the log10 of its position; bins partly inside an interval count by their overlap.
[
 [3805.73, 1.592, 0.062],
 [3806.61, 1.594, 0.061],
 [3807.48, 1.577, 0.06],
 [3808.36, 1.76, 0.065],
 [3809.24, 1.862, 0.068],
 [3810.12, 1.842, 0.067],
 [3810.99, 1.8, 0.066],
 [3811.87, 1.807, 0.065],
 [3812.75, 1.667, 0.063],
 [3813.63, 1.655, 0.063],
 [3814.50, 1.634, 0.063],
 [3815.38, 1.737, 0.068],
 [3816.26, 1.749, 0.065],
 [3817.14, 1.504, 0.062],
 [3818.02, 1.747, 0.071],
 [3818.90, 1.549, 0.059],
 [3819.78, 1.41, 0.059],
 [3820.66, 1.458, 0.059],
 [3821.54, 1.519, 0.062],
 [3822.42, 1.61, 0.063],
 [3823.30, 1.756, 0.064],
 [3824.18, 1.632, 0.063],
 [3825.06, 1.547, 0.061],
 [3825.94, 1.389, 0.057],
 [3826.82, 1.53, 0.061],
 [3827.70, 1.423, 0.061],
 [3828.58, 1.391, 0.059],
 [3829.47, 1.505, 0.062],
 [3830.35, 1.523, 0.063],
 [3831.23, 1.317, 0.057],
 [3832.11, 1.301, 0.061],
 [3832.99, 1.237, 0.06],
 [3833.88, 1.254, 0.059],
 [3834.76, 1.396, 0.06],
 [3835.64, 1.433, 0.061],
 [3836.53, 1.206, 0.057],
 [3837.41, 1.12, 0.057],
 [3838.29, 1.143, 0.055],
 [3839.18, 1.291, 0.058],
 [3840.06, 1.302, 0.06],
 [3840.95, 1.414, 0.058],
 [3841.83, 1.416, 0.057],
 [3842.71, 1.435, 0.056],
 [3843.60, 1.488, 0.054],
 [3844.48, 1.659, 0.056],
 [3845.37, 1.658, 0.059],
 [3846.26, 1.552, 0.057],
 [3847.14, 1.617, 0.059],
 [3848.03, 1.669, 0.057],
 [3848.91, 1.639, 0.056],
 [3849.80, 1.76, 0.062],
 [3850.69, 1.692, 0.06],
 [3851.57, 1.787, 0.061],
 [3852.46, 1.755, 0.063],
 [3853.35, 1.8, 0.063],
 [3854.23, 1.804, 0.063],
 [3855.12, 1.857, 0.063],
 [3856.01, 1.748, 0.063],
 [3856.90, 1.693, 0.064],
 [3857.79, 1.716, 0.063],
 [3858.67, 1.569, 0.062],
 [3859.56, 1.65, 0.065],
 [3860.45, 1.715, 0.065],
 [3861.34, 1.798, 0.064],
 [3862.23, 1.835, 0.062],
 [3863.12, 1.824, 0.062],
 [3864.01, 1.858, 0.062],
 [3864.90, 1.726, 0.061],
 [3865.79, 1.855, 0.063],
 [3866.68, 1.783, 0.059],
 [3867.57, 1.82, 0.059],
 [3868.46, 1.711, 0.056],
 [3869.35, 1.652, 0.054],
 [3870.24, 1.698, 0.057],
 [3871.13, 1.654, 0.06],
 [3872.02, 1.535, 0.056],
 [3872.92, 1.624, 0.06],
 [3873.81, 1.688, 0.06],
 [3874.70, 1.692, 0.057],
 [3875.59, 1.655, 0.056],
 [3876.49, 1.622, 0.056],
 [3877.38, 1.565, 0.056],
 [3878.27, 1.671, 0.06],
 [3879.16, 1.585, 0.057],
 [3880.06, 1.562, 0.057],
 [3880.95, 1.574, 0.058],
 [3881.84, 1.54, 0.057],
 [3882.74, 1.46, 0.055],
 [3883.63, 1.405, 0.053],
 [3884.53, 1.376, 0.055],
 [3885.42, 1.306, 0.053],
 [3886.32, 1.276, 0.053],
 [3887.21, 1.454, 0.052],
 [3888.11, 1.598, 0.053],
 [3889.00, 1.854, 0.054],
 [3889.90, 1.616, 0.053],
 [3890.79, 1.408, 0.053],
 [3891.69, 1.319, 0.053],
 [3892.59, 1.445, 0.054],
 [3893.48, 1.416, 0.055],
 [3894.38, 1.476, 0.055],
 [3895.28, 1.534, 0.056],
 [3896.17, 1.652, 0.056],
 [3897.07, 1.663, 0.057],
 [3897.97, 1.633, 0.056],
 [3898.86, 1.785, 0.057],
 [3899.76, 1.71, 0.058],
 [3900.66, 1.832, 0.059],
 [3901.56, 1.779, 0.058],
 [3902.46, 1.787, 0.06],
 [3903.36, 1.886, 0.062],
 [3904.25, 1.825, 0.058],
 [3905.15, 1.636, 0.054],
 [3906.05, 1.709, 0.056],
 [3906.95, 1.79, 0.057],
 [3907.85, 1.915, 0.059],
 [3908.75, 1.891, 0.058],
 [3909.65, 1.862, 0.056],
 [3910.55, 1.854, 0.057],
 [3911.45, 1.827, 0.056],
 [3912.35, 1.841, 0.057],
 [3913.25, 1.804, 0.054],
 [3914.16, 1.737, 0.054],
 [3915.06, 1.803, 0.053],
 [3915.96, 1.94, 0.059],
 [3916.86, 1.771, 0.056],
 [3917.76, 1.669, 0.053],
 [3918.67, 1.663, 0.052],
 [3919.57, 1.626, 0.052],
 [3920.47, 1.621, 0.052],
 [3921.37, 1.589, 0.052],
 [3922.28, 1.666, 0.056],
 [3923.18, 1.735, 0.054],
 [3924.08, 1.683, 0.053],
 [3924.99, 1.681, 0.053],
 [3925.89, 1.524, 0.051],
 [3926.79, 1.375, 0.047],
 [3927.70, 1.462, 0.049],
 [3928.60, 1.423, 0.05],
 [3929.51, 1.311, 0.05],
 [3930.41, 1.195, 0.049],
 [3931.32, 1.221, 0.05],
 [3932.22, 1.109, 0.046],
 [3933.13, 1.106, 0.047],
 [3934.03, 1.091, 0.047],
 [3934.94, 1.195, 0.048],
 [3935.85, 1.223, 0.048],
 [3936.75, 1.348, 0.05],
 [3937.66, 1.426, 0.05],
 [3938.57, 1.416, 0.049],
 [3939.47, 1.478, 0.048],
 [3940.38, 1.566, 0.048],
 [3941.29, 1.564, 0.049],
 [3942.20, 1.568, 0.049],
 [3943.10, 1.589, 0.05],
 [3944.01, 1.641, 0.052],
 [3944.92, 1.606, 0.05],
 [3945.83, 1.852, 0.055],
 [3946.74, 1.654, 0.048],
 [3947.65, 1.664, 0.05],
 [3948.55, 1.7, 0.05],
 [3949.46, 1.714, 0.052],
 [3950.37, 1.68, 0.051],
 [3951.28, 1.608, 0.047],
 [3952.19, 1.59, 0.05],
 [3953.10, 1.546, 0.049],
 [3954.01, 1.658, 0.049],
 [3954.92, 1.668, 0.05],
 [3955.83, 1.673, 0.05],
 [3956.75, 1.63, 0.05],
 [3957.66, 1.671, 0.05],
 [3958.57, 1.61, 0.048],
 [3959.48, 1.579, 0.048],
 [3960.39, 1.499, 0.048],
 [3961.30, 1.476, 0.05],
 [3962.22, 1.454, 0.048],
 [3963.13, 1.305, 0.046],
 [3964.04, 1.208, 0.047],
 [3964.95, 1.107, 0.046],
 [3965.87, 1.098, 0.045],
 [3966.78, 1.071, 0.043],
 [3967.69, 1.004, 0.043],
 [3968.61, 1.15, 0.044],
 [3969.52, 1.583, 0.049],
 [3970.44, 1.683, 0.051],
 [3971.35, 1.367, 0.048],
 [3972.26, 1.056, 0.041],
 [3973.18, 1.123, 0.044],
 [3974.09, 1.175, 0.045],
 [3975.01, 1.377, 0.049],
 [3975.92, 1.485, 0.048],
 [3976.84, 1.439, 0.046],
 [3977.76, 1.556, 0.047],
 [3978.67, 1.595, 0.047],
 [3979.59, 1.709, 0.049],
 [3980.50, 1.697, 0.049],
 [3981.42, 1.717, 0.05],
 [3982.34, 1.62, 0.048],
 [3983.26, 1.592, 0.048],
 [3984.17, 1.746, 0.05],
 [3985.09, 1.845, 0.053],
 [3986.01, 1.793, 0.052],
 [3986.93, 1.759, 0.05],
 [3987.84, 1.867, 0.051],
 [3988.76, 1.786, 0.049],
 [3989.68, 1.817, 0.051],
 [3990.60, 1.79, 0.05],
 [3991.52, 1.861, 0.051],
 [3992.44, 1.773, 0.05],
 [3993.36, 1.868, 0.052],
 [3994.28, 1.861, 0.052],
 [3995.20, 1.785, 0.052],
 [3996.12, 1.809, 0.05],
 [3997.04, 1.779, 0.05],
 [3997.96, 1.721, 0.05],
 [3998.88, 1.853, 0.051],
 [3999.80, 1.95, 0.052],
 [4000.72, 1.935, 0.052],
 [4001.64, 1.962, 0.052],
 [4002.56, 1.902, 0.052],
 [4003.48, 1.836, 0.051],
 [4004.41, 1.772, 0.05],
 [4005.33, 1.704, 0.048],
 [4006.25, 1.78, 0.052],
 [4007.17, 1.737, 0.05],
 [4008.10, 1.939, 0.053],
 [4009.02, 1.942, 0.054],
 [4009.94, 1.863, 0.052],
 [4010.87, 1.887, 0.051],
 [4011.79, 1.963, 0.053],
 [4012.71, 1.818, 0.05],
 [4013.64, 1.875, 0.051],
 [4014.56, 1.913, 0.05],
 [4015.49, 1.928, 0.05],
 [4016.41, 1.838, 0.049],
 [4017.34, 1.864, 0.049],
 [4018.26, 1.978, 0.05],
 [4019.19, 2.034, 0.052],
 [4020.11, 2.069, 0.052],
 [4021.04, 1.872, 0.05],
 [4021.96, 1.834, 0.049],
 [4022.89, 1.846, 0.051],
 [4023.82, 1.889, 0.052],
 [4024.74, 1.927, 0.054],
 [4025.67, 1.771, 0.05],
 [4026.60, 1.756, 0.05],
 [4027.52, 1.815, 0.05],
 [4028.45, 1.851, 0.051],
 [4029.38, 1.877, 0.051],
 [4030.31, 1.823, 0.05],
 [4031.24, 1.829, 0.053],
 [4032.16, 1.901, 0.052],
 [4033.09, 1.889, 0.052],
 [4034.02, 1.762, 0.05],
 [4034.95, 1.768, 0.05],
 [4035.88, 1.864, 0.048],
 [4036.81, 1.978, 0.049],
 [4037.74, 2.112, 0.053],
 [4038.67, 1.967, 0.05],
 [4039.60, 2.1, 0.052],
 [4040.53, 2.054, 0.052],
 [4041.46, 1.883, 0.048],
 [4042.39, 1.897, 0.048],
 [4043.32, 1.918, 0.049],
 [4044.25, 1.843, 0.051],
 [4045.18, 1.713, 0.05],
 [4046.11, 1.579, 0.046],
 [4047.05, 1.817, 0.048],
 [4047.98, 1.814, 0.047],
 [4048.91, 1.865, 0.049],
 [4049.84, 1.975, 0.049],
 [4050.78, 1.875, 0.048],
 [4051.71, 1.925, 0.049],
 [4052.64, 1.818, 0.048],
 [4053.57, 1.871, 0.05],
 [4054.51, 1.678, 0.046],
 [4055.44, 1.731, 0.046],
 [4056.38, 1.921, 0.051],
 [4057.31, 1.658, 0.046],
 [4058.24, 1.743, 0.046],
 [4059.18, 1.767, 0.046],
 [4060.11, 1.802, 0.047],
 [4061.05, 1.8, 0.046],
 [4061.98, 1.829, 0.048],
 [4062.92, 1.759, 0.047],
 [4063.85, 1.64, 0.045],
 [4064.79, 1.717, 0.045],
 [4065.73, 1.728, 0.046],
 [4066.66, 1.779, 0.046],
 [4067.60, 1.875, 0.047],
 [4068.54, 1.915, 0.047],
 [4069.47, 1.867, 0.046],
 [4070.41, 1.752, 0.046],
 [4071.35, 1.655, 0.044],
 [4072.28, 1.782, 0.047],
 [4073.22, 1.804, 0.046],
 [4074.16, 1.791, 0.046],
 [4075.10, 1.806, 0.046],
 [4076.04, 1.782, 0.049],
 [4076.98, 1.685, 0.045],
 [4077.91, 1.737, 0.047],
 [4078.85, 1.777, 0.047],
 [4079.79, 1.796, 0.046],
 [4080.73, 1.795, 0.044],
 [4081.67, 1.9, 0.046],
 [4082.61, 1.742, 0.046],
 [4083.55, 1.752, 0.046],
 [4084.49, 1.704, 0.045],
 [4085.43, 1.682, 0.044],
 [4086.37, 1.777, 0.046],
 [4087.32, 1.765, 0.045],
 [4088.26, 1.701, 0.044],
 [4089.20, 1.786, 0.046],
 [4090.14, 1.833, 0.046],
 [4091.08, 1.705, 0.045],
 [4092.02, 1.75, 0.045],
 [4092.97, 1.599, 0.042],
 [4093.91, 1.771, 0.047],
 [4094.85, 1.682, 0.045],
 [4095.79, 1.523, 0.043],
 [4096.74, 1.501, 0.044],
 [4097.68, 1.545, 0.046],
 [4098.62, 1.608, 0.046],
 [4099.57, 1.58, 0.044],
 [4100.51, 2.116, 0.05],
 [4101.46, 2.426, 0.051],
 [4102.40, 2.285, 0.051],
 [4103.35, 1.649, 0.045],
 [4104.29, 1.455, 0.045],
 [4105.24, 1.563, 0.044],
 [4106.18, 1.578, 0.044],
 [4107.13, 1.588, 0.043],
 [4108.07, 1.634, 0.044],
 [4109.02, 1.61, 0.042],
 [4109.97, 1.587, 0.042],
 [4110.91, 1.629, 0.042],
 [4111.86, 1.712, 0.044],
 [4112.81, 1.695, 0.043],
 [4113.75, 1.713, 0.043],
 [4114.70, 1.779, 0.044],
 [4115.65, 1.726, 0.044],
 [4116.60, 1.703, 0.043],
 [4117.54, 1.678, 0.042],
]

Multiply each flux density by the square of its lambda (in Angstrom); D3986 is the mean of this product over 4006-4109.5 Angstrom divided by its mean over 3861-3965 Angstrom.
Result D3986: 1.22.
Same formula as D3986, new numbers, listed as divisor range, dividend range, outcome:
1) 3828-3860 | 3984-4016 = 1.31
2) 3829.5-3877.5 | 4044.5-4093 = 1.24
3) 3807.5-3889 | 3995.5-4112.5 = 1.26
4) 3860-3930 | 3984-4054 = 1.20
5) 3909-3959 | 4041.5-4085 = 1.21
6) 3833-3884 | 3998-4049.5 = 1.27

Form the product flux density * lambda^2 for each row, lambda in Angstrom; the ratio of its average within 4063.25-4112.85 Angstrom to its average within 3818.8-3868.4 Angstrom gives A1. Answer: 1.25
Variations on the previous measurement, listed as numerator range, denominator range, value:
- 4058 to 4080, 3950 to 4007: 1.15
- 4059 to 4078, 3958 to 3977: 1.41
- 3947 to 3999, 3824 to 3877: 1.06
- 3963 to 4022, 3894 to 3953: 1.09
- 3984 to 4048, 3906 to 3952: 1.23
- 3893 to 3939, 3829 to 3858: 1.09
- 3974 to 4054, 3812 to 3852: 1.33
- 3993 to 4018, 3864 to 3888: 1.24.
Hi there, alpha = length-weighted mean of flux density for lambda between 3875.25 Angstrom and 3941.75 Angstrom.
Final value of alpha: 1.58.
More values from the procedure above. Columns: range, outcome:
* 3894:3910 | 1.74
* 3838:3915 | 1.65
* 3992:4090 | 1.83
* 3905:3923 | 1.76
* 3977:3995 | 1.75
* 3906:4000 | 1.58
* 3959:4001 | 1.57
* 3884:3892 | 1.47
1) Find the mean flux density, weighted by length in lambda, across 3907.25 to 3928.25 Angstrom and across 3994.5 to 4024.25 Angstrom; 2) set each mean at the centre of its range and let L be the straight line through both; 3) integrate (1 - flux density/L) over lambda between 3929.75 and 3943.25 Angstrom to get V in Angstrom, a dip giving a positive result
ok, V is 3.2 Angstrom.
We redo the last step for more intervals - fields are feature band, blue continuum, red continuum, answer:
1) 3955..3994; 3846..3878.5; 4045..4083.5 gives 4.93 Angstrom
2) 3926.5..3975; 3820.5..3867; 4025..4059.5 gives 8.18 Angstrom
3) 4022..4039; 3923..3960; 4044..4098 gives -1.84 Angstrom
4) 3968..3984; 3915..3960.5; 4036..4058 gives 1.85 Angstrom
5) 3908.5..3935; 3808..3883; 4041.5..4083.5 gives 1.42 Angstrom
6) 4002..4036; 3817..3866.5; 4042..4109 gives -2.89 Angstrom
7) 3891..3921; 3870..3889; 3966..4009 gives -2.57 Angstrom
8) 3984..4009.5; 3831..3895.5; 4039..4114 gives -2.02 Angstrom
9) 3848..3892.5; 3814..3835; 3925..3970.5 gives -4.80 Angstrom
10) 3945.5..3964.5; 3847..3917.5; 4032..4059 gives 1.83 Angstrom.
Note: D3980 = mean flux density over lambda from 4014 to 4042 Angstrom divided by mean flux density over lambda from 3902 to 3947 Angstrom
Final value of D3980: 1.19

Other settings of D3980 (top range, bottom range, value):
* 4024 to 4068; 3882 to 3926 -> 1.11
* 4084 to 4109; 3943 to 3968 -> 1.13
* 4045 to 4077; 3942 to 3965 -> 1.13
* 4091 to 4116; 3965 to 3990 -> 1.14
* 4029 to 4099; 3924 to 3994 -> 1.19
